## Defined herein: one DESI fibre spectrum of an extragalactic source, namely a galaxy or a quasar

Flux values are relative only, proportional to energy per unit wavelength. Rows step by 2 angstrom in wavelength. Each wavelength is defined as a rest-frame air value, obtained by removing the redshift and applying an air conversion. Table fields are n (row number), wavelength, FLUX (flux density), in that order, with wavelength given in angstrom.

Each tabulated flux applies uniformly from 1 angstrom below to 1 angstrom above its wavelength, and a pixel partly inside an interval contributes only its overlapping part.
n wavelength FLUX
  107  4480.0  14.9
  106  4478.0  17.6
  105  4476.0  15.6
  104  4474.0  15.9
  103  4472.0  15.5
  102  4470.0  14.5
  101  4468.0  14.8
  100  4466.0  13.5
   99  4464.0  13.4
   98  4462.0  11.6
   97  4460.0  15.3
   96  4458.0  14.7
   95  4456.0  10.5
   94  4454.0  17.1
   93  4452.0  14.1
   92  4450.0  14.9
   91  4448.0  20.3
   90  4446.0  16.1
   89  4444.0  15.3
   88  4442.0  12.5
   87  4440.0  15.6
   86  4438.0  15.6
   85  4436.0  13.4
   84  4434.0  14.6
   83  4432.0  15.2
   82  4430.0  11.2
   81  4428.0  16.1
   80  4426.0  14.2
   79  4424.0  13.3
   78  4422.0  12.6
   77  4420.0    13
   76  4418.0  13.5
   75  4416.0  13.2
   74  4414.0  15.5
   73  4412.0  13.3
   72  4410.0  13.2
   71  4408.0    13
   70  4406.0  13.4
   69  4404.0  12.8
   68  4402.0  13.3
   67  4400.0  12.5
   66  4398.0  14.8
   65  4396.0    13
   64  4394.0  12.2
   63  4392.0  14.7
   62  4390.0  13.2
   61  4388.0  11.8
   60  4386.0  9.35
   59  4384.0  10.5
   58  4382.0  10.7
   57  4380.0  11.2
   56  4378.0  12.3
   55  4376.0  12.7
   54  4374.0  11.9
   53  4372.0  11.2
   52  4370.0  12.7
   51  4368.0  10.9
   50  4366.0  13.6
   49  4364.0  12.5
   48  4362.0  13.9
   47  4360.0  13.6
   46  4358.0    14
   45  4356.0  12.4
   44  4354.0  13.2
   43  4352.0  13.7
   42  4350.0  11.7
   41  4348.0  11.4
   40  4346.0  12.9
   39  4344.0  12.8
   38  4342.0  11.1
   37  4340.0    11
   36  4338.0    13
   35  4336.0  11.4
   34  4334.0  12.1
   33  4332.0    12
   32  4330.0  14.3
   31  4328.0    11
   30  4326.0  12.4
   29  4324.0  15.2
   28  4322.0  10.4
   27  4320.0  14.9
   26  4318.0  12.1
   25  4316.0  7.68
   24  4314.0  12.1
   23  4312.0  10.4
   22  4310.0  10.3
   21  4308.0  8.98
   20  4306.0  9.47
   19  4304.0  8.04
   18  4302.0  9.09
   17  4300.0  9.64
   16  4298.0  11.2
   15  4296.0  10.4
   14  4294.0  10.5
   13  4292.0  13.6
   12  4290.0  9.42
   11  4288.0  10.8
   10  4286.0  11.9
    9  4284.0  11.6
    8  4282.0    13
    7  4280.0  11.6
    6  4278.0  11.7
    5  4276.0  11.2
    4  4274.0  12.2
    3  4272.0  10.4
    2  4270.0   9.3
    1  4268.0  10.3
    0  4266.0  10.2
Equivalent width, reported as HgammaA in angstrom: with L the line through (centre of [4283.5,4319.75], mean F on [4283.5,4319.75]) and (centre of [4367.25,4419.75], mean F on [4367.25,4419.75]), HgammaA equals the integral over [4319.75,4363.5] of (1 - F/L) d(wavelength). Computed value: -4.7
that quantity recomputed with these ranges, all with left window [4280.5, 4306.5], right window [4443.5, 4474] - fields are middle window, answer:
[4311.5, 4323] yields 0.0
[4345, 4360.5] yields -0.8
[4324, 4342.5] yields -0.9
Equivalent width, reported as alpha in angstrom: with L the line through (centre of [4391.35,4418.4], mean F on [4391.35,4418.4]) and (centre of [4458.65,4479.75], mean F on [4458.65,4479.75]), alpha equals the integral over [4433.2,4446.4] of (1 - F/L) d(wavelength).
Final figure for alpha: -0.5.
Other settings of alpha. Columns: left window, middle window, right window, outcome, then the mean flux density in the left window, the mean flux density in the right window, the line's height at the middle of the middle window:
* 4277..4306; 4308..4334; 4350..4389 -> -1.0 angstrom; 10.8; 12.2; 11.4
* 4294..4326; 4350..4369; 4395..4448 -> -1.3 angstrom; 10.7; 14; 12.2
